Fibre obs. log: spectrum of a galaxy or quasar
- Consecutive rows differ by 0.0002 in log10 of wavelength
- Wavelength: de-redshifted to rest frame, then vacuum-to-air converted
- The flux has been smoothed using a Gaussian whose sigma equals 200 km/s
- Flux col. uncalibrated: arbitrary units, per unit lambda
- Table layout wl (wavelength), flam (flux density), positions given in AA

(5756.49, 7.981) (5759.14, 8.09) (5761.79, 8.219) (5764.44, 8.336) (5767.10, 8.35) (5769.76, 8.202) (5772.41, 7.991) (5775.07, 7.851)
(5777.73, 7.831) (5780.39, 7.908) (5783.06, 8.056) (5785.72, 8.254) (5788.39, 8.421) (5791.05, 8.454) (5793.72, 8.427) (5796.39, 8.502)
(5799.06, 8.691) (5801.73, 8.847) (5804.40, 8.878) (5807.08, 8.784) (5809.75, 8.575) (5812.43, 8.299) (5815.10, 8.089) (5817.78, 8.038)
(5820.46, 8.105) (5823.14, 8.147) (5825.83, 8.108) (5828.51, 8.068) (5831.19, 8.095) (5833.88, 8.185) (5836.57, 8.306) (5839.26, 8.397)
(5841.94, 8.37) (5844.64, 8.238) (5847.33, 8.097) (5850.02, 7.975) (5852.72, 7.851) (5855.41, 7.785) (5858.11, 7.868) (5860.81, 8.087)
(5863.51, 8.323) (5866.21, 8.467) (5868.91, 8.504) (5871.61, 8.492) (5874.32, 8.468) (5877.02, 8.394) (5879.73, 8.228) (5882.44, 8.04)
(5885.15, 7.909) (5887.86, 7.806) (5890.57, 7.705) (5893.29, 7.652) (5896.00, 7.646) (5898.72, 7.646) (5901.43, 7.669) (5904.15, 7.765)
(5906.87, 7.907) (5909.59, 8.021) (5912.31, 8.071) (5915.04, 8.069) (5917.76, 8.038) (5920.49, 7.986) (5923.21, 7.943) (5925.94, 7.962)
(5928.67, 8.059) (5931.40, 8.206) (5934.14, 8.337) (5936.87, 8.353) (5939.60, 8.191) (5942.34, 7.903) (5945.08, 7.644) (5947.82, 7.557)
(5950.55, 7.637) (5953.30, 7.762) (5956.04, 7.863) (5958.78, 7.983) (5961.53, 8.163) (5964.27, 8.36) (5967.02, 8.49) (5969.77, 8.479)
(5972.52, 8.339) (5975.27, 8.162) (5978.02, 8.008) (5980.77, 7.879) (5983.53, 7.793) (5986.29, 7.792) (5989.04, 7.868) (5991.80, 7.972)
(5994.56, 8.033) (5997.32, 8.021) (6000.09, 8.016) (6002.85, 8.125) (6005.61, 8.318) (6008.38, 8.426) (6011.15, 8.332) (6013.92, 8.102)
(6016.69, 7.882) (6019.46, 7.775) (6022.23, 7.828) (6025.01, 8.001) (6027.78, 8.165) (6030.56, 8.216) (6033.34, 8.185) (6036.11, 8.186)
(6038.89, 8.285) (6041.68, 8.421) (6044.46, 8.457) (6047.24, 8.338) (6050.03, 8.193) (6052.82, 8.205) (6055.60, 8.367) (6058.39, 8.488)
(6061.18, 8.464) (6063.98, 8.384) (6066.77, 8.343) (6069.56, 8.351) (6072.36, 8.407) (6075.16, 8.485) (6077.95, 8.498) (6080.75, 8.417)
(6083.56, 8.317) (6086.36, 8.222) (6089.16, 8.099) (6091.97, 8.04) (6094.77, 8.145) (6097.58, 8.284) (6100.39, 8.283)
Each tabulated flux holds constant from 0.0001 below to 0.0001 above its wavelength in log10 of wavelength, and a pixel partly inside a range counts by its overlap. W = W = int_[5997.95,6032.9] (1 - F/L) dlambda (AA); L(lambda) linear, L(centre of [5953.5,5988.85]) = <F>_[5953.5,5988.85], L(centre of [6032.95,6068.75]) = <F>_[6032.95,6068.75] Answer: 0.55 AA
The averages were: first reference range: 8.09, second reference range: 8.34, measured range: 8.1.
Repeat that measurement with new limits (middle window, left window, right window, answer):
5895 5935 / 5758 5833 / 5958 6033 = 1.0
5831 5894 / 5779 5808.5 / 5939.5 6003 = 1.1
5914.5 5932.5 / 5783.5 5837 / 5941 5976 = 0.2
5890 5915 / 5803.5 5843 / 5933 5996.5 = 1.0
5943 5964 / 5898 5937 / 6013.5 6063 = 0.6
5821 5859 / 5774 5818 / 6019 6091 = 1.1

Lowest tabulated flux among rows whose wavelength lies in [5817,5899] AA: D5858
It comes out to 7.646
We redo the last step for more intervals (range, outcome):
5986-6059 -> 7.775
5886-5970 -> 7.557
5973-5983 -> 7.879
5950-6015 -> 7.637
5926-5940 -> 8.059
